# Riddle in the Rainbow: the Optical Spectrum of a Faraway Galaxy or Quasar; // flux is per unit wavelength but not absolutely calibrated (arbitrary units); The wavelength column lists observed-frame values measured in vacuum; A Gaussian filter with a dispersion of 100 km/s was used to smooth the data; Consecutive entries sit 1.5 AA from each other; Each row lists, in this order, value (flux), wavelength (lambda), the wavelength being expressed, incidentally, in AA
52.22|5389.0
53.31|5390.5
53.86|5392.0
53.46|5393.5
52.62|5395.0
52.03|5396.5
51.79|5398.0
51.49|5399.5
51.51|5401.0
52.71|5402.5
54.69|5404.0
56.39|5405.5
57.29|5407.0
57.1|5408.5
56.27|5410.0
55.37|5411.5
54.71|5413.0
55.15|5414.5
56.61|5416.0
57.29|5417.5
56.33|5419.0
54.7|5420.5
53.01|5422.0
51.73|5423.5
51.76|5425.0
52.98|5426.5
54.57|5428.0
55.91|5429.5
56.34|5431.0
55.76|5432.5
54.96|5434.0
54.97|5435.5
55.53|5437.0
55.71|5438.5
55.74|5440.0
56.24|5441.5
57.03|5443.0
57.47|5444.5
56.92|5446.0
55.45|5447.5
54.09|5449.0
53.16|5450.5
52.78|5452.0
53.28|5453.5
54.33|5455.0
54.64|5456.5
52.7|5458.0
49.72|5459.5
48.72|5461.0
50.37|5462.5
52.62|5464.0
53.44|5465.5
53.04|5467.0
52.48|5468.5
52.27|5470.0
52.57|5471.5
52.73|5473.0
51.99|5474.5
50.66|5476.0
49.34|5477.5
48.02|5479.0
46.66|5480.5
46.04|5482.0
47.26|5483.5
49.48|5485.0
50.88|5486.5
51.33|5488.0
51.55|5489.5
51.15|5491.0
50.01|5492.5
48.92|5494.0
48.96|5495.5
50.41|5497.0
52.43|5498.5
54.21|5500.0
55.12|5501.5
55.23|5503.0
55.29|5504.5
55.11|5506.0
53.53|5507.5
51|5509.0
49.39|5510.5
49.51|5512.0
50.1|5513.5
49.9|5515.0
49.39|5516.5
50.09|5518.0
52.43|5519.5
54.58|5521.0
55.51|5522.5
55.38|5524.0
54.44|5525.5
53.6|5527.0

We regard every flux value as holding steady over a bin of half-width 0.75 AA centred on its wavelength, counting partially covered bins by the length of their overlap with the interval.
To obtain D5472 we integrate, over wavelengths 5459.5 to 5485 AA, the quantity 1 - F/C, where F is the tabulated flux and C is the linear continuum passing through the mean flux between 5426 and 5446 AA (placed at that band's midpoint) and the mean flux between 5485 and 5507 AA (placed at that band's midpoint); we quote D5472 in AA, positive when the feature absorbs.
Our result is 1.5 AA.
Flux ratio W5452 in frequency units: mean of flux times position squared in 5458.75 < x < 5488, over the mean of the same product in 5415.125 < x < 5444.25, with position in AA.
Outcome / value 0.93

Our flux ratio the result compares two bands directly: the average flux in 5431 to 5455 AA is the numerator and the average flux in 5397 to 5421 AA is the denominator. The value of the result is 1.01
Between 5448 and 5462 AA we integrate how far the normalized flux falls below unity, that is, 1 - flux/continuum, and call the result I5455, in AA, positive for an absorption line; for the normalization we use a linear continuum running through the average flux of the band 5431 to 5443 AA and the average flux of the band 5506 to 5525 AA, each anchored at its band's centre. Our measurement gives 0.6 AA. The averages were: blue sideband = 55.7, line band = 52.6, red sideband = 51.9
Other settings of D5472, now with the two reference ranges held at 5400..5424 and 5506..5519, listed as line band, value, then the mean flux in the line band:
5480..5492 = 0.6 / 49.4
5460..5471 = 0.2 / 51.8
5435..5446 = -0.5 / 56.2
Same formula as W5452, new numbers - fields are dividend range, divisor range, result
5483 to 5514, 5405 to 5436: 0.96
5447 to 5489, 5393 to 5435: 0.96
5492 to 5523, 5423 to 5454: 0.97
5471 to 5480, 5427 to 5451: 0.92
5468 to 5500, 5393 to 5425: 0.95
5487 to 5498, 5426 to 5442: 0.93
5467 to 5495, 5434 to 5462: 0.94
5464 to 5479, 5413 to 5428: 0.97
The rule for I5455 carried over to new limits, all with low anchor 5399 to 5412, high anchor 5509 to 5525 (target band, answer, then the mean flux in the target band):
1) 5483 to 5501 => 0.58 AA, 50.7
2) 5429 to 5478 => -0.26 AA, 53.7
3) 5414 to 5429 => -0.02 AA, 54.4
